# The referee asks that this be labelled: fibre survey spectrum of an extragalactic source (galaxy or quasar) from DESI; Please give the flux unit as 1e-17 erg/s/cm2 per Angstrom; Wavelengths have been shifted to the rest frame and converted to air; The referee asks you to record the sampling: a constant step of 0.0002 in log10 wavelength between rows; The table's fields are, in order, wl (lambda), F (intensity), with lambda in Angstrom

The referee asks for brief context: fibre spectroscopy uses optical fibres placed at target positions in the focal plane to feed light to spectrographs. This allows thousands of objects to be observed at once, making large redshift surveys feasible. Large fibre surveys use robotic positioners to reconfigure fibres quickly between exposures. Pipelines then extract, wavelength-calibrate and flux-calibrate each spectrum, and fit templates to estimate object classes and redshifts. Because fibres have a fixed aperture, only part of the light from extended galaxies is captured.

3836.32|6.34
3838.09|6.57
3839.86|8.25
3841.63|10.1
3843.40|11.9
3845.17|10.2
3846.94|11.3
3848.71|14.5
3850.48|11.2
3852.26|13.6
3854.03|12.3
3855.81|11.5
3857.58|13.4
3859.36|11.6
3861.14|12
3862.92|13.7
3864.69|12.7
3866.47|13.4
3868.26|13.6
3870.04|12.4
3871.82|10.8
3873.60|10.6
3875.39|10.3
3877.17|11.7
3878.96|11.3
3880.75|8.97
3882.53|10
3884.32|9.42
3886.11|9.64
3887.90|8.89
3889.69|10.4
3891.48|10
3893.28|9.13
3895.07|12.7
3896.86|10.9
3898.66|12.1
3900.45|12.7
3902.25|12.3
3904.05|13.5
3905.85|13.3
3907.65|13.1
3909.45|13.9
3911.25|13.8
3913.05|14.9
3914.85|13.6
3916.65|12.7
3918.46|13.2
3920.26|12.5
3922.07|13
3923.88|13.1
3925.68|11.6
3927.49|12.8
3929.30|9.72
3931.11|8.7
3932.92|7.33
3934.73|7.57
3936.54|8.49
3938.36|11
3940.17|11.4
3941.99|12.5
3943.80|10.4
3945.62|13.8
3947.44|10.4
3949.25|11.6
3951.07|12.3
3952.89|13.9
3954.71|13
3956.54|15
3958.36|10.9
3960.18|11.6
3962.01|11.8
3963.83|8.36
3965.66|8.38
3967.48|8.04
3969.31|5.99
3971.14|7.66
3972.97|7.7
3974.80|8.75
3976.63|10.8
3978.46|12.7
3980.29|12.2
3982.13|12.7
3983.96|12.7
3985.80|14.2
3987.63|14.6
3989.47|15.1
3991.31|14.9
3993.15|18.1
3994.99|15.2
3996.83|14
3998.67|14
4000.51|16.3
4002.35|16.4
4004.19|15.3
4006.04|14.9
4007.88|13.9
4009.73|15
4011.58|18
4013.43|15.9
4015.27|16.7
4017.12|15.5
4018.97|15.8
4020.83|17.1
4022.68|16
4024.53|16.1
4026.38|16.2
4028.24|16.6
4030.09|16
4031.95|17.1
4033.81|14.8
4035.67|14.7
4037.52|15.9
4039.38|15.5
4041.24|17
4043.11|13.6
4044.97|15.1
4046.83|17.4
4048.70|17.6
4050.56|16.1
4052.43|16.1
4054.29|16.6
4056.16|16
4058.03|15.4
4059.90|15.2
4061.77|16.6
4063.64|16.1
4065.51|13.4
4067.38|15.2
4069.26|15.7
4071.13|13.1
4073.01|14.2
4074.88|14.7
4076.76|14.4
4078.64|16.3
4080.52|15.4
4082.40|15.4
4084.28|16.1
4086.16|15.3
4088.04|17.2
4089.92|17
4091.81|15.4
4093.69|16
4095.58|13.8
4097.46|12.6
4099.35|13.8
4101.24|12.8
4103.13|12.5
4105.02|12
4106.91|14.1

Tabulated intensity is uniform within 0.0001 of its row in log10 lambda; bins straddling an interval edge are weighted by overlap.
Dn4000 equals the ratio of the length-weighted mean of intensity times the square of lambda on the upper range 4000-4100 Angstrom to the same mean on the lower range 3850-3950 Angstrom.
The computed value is 1.45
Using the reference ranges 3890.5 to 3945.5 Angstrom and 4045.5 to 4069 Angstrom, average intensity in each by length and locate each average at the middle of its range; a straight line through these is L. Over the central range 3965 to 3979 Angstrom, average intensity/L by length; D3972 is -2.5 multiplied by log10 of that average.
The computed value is 0.47 mag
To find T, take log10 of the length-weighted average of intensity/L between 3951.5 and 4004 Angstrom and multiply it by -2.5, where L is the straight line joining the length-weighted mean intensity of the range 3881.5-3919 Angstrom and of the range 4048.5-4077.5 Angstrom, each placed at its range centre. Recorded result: 0.101 mag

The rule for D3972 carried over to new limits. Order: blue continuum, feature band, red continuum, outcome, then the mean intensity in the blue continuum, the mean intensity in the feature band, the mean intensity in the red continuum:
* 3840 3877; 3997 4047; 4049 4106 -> -0.11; 12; 15.8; 15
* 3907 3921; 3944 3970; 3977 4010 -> 0.25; 13.5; 11.1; 14.5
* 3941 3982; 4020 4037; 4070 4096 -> -0.20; 10.8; 16.1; 15.3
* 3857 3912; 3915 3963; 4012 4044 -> 0.15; 11.7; 11.6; 15.9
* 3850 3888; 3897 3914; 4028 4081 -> -0.07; 11.6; 13.2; 15.6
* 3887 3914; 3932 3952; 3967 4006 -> 0.17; 12.1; 10.6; 12.8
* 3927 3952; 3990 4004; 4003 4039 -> -0.09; 10.5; 15.5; 15.9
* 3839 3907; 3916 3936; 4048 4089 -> 0.14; 11.5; 11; 15.5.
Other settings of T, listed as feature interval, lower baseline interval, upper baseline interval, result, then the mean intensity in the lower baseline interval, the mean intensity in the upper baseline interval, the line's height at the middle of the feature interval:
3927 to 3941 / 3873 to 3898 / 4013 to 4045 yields 0.27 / 10.3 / 15.9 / 12.2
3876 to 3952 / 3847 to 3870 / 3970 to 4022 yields 0.16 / 12.7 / 14.1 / 13.3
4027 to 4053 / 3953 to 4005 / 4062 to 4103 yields -0.15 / 12.4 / 14.9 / 13.9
